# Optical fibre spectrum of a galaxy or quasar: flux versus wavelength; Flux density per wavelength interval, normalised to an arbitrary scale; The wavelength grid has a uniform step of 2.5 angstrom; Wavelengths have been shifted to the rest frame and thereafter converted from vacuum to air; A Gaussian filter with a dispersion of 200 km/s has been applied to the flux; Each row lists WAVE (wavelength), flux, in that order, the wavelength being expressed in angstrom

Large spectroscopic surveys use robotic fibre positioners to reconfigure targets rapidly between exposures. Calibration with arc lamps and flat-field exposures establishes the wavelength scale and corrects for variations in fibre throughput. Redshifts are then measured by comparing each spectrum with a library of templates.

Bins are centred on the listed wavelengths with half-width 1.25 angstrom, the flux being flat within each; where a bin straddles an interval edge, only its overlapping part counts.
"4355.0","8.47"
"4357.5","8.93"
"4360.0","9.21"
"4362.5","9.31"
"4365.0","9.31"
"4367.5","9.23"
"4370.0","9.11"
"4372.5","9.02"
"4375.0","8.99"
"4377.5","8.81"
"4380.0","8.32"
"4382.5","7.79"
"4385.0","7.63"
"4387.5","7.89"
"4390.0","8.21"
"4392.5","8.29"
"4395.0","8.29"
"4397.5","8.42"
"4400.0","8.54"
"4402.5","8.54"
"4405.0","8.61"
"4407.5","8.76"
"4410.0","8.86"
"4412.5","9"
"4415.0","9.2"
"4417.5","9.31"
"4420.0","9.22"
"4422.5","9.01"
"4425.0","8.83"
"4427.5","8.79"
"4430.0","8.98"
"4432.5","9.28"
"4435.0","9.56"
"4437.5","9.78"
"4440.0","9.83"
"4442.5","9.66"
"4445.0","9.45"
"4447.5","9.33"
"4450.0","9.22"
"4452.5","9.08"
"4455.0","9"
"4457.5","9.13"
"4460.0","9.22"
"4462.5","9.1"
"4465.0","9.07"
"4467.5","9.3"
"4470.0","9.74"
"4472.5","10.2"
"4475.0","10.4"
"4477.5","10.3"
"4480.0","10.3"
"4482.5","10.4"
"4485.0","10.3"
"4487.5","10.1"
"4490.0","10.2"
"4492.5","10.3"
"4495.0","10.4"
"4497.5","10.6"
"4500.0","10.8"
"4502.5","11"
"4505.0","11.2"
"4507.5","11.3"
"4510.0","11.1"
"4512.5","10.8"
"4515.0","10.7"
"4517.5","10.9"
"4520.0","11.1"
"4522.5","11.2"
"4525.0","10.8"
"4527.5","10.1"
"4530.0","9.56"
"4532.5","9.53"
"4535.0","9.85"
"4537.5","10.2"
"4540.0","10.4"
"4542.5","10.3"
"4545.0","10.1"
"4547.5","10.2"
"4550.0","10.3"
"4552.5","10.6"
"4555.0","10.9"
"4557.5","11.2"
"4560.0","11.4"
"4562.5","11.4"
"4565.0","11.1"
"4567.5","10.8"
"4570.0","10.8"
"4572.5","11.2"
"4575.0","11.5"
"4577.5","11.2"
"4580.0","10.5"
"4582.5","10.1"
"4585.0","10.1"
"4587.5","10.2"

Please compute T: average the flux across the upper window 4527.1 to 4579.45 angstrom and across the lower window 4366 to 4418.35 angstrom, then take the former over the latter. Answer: 1.23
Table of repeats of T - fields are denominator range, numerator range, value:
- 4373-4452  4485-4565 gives 1.20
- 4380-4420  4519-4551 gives 1.21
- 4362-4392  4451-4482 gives 1.11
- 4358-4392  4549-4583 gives 1.26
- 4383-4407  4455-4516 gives 1.24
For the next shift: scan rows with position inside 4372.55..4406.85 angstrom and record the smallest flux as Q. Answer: 7.63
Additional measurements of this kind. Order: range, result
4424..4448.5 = 8.79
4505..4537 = 9.53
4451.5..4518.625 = 9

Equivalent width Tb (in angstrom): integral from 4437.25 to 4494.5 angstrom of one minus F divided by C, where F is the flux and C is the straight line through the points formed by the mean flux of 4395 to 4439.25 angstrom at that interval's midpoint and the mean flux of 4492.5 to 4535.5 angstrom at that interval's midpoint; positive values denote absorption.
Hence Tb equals 0.56 angstrom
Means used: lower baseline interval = 8.97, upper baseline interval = 10.6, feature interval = 9.72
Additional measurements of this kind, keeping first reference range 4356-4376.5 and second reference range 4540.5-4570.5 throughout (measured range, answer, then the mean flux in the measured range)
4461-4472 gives 0.69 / 9.36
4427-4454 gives 1.08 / 9.37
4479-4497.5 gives -0.24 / 10.3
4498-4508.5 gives -0.75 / 11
